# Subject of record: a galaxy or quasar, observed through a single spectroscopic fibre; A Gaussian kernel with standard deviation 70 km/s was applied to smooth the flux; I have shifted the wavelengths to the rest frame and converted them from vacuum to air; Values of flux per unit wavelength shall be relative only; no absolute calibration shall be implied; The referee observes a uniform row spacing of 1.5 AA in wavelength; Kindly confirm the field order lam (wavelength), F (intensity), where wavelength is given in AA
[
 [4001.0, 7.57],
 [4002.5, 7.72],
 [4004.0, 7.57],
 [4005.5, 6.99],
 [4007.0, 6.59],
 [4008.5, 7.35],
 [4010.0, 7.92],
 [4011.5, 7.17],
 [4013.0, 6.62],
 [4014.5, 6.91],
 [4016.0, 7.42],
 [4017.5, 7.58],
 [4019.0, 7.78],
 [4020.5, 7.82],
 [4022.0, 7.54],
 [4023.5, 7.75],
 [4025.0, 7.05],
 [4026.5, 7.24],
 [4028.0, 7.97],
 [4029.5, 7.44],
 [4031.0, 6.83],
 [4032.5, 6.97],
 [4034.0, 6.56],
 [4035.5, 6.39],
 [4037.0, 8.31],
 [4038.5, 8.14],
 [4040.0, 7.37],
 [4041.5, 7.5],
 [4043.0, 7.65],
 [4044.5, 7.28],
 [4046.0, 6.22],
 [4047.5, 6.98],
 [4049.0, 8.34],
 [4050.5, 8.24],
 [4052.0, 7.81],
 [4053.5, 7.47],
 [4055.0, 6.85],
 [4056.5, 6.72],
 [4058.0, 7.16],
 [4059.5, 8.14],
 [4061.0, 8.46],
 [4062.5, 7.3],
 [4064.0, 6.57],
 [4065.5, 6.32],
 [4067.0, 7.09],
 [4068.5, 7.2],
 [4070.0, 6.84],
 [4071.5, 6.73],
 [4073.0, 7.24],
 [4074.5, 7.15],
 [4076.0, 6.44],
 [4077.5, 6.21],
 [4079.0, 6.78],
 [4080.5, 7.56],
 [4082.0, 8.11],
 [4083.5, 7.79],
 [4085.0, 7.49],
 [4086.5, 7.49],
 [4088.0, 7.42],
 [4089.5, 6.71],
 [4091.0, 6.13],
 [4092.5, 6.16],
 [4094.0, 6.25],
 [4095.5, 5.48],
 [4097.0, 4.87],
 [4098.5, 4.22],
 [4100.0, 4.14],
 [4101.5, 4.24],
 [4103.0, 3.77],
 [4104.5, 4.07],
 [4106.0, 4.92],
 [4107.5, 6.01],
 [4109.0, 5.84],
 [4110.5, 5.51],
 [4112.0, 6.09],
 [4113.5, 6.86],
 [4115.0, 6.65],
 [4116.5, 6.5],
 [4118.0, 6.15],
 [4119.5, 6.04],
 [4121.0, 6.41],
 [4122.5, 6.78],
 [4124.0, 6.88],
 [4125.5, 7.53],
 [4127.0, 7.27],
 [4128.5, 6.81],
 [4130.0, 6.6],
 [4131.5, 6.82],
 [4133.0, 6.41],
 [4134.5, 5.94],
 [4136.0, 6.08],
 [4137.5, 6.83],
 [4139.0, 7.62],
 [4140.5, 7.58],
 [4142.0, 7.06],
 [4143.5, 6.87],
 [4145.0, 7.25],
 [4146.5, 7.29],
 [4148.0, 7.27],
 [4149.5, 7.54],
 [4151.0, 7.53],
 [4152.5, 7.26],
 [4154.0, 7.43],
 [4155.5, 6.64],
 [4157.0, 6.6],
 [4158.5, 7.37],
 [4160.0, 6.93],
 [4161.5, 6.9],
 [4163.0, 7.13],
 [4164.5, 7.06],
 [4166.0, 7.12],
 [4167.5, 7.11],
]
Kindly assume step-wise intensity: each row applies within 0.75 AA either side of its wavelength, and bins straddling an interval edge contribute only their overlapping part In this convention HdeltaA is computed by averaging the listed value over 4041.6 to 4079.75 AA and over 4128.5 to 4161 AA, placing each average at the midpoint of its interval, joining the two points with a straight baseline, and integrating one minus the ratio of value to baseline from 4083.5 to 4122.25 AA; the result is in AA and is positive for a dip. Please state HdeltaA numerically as 6.6 AA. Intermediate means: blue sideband 7.17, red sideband 6.99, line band 5.87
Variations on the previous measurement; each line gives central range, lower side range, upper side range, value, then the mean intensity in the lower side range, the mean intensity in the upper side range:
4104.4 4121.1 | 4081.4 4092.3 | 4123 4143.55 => 2.52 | 7.24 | 6.88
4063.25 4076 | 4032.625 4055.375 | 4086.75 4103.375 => -0.84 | 7.4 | 5.5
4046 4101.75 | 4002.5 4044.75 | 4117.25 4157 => 2.61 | 7.35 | 6.91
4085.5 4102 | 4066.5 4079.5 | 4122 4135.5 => 2.50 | 6.85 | 6.77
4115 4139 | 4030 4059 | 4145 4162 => 1.89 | 7.31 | 7.17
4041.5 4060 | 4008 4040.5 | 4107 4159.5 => -0.44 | 7.37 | 6.78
